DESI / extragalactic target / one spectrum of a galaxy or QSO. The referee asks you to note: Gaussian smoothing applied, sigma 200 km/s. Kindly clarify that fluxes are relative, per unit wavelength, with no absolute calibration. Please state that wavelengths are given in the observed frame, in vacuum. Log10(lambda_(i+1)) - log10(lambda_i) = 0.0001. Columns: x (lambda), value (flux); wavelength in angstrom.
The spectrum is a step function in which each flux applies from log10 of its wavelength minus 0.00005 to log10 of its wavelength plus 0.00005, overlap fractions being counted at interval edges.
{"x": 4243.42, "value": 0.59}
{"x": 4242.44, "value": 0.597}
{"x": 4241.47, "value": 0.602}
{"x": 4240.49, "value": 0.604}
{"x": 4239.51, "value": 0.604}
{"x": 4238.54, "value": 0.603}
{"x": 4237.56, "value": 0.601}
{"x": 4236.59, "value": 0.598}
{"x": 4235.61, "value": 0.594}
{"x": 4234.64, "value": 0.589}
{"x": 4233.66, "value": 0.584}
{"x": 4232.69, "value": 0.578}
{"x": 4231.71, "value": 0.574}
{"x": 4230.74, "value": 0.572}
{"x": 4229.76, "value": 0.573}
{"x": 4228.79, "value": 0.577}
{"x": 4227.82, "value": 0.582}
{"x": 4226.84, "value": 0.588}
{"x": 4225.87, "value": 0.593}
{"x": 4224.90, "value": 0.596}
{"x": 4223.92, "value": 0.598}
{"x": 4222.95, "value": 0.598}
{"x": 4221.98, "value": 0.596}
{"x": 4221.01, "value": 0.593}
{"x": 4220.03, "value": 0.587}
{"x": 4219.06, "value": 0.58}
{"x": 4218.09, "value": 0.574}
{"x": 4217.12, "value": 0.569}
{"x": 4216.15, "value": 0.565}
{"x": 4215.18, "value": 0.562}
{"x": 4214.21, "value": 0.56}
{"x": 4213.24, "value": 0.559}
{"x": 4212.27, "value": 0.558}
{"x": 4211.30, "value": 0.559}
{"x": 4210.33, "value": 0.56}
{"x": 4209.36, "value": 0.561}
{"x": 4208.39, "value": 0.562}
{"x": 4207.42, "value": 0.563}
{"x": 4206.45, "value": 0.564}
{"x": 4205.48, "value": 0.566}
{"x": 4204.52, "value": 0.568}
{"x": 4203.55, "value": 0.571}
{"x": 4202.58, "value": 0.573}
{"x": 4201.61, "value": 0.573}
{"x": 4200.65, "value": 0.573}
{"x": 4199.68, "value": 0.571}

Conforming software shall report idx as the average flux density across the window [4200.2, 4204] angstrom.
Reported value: 0.573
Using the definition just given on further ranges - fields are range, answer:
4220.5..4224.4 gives 0.596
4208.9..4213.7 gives 0.559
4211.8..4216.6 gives 0.561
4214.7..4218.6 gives 0.568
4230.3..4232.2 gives 0.573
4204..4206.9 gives 0.567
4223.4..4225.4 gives 0.596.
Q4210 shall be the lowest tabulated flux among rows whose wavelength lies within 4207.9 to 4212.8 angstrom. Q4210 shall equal 0.558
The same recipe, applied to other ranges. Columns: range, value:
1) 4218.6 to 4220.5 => 0.58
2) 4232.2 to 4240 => 0.578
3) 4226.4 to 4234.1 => 0.572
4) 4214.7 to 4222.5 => 0.562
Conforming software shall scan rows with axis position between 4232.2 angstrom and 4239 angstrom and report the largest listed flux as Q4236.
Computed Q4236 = 0.603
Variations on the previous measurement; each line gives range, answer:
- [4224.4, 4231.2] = 0.596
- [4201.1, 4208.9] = 0.573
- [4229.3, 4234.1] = 0.584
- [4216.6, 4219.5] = 0.58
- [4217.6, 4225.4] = 0.598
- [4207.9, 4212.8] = 0.562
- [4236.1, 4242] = 0.604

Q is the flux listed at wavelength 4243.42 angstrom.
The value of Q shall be 0.59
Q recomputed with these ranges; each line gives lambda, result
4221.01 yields 0.593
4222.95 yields 0.598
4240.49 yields 0.604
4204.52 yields 0.568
